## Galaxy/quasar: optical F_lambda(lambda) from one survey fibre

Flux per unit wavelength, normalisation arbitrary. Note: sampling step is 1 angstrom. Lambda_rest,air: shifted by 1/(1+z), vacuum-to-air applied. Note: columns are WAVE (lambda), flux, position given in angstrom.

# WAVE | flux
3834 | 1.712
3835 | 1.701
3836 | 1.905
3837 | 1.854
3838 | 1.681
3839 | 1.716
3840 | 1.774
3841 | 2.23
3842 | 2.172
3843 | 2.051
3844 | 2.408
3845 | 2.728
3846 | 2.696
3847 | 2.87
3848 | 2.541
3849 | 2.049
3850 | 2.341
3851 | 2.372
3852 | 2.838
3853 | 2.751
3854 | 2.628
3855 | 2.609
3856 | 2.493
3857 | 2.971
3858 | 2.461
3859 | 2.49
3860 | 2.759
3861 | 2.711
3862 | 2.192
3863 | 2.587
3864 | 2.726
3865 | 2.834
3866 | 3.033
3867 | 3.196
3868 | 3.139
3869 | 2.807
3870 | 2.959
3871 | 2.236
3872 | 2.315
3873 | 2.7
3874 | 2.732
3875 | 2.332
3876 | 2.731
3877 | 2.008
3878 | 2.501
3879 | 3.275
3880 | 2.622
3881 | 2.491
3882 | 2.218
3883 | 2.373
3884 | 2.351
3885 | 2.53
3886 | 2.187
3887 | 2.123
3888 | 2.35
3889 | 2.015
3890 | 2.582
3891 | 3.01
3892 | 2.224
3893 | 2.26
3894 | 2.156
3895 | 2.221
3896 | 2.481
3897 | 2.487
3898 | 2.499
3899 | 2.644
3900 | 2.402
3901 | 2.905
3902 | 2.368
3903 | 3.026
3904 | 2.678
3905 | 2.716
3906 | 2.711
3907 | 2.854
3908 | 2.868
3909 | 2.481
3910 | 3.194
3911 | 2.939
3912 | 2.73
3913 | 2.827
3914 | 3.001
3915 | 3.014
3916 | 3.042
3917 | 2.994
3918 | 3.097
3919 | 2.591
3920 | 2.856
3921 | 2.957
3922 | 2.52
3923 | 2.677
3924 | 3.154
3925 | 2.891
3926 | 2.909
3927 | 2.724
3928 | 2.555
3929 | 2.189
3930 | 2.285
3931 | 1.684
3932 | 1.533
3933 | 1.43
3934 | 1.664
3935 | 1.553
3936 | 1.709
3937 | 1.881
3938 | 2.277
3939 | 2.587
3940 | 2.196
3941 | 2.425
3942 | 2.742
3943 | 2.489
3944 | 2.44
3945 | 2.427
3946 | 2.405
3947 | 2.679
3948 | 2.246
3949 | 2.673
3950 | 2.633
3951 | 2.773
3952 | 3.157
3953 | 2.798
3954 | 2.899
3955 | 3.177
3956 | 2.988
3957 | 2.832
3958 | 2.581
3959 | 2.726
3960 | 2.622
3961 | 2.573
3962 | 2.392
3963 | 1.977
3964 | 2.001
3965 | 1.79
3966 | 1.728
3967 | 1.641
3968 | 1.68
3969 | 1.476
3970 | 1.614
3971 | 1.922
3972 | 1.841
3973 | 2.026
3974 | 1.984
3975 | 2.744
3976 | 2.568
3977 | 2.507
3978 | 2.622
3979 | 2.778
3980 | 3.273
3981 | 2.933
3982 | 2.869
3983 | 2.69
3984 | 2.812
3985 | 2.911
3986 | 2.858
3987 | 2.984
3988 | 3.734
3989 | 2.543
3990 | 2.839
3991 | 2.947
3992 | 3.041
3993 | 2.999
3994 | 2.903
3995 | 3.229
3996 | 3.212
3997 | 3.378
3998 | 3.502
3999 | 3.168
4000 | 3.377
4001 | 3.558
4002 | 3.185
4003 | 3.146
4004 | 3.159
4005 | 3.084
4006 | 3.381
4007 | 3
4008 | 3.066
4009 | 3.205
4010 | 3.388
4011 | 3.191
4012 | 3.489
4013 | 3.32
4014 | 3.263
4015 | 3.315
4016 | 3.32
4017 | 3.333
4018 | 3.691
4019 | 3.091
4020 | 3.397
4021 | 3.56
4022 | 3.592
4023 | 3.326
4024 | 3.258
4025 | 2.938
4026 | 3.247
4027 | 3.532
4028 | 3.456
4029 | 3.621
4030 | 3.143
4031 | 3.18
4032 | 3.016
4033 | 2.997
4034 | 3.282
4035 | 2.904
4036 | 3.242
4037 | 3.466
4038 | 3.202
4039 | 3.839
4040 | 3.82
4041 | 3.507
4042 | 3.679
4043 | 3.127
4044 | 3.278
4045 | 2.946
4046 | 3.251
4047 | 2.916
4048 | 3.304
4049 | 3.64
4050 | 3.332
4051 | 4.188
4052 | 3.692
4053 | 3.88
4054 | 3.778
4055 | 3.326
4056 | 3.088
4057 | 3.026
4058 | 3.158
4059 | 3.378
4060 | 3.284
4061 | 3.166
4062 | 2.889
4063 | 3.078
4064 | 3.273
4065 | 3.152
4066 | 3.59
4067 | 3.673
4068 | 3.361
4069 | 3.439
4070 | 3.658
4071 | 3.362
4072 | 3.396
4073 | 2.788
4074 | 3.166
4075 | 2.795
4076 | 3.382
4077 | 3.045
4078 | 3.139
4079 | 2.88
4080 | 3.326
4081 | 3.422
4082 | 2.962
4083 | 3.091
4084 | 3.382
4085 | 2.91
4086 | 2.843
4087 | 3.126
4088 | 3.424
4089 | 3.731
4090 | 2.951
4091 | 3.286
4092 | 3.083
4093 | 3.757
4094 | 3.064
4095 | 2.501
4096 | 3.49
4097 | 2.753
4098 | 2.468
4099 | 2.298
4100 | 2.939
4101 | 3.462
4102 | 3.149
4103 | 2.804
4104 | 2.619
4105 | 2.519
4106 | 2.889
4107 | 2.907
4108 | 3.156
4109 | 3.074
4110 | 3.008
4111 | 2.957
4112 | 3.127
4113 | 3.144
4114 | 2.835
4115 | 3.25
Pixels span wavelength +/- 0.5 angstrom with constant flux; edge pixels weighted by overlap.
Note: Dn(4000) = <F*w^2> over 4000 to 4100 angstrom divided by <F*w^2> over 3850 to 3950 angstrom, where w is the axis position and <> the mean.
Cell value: 1.38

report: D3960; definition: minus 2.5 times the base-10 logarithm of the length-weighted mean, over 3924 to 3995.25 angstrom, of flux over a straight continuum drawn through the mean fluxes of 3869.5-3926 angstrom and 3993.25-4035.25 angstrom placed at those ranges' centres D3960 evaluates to 0.20 mag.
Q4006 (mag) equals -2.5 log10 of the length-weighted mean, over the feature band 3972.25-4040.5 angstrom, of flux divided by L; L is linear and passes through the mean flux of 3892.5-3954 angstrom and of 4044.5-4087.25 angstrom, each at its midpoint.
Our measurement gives -0.06 mag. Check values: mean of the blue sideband 2.55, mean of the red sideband 3.27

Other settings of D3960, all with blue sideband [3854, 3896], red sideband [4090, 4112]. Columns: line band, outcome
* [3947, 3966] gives 0.048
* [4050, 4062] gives -0.187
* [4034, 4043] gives -0.201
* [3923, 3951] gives 0.147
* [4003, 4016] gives -0.159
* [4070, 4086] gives -0.079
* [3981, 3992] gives -0.065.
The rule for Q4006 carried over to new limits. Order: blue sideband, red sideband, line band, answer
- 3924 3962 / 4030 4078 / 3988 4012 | -0.10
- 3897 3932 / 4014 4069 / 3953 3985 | 0.23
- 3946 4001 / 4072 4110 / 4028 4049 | -0.15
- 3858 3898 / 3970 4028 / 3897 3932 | -0.01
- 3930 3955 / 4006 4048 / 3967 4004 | 0.03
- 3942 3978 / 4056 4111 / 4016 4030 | -0.22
